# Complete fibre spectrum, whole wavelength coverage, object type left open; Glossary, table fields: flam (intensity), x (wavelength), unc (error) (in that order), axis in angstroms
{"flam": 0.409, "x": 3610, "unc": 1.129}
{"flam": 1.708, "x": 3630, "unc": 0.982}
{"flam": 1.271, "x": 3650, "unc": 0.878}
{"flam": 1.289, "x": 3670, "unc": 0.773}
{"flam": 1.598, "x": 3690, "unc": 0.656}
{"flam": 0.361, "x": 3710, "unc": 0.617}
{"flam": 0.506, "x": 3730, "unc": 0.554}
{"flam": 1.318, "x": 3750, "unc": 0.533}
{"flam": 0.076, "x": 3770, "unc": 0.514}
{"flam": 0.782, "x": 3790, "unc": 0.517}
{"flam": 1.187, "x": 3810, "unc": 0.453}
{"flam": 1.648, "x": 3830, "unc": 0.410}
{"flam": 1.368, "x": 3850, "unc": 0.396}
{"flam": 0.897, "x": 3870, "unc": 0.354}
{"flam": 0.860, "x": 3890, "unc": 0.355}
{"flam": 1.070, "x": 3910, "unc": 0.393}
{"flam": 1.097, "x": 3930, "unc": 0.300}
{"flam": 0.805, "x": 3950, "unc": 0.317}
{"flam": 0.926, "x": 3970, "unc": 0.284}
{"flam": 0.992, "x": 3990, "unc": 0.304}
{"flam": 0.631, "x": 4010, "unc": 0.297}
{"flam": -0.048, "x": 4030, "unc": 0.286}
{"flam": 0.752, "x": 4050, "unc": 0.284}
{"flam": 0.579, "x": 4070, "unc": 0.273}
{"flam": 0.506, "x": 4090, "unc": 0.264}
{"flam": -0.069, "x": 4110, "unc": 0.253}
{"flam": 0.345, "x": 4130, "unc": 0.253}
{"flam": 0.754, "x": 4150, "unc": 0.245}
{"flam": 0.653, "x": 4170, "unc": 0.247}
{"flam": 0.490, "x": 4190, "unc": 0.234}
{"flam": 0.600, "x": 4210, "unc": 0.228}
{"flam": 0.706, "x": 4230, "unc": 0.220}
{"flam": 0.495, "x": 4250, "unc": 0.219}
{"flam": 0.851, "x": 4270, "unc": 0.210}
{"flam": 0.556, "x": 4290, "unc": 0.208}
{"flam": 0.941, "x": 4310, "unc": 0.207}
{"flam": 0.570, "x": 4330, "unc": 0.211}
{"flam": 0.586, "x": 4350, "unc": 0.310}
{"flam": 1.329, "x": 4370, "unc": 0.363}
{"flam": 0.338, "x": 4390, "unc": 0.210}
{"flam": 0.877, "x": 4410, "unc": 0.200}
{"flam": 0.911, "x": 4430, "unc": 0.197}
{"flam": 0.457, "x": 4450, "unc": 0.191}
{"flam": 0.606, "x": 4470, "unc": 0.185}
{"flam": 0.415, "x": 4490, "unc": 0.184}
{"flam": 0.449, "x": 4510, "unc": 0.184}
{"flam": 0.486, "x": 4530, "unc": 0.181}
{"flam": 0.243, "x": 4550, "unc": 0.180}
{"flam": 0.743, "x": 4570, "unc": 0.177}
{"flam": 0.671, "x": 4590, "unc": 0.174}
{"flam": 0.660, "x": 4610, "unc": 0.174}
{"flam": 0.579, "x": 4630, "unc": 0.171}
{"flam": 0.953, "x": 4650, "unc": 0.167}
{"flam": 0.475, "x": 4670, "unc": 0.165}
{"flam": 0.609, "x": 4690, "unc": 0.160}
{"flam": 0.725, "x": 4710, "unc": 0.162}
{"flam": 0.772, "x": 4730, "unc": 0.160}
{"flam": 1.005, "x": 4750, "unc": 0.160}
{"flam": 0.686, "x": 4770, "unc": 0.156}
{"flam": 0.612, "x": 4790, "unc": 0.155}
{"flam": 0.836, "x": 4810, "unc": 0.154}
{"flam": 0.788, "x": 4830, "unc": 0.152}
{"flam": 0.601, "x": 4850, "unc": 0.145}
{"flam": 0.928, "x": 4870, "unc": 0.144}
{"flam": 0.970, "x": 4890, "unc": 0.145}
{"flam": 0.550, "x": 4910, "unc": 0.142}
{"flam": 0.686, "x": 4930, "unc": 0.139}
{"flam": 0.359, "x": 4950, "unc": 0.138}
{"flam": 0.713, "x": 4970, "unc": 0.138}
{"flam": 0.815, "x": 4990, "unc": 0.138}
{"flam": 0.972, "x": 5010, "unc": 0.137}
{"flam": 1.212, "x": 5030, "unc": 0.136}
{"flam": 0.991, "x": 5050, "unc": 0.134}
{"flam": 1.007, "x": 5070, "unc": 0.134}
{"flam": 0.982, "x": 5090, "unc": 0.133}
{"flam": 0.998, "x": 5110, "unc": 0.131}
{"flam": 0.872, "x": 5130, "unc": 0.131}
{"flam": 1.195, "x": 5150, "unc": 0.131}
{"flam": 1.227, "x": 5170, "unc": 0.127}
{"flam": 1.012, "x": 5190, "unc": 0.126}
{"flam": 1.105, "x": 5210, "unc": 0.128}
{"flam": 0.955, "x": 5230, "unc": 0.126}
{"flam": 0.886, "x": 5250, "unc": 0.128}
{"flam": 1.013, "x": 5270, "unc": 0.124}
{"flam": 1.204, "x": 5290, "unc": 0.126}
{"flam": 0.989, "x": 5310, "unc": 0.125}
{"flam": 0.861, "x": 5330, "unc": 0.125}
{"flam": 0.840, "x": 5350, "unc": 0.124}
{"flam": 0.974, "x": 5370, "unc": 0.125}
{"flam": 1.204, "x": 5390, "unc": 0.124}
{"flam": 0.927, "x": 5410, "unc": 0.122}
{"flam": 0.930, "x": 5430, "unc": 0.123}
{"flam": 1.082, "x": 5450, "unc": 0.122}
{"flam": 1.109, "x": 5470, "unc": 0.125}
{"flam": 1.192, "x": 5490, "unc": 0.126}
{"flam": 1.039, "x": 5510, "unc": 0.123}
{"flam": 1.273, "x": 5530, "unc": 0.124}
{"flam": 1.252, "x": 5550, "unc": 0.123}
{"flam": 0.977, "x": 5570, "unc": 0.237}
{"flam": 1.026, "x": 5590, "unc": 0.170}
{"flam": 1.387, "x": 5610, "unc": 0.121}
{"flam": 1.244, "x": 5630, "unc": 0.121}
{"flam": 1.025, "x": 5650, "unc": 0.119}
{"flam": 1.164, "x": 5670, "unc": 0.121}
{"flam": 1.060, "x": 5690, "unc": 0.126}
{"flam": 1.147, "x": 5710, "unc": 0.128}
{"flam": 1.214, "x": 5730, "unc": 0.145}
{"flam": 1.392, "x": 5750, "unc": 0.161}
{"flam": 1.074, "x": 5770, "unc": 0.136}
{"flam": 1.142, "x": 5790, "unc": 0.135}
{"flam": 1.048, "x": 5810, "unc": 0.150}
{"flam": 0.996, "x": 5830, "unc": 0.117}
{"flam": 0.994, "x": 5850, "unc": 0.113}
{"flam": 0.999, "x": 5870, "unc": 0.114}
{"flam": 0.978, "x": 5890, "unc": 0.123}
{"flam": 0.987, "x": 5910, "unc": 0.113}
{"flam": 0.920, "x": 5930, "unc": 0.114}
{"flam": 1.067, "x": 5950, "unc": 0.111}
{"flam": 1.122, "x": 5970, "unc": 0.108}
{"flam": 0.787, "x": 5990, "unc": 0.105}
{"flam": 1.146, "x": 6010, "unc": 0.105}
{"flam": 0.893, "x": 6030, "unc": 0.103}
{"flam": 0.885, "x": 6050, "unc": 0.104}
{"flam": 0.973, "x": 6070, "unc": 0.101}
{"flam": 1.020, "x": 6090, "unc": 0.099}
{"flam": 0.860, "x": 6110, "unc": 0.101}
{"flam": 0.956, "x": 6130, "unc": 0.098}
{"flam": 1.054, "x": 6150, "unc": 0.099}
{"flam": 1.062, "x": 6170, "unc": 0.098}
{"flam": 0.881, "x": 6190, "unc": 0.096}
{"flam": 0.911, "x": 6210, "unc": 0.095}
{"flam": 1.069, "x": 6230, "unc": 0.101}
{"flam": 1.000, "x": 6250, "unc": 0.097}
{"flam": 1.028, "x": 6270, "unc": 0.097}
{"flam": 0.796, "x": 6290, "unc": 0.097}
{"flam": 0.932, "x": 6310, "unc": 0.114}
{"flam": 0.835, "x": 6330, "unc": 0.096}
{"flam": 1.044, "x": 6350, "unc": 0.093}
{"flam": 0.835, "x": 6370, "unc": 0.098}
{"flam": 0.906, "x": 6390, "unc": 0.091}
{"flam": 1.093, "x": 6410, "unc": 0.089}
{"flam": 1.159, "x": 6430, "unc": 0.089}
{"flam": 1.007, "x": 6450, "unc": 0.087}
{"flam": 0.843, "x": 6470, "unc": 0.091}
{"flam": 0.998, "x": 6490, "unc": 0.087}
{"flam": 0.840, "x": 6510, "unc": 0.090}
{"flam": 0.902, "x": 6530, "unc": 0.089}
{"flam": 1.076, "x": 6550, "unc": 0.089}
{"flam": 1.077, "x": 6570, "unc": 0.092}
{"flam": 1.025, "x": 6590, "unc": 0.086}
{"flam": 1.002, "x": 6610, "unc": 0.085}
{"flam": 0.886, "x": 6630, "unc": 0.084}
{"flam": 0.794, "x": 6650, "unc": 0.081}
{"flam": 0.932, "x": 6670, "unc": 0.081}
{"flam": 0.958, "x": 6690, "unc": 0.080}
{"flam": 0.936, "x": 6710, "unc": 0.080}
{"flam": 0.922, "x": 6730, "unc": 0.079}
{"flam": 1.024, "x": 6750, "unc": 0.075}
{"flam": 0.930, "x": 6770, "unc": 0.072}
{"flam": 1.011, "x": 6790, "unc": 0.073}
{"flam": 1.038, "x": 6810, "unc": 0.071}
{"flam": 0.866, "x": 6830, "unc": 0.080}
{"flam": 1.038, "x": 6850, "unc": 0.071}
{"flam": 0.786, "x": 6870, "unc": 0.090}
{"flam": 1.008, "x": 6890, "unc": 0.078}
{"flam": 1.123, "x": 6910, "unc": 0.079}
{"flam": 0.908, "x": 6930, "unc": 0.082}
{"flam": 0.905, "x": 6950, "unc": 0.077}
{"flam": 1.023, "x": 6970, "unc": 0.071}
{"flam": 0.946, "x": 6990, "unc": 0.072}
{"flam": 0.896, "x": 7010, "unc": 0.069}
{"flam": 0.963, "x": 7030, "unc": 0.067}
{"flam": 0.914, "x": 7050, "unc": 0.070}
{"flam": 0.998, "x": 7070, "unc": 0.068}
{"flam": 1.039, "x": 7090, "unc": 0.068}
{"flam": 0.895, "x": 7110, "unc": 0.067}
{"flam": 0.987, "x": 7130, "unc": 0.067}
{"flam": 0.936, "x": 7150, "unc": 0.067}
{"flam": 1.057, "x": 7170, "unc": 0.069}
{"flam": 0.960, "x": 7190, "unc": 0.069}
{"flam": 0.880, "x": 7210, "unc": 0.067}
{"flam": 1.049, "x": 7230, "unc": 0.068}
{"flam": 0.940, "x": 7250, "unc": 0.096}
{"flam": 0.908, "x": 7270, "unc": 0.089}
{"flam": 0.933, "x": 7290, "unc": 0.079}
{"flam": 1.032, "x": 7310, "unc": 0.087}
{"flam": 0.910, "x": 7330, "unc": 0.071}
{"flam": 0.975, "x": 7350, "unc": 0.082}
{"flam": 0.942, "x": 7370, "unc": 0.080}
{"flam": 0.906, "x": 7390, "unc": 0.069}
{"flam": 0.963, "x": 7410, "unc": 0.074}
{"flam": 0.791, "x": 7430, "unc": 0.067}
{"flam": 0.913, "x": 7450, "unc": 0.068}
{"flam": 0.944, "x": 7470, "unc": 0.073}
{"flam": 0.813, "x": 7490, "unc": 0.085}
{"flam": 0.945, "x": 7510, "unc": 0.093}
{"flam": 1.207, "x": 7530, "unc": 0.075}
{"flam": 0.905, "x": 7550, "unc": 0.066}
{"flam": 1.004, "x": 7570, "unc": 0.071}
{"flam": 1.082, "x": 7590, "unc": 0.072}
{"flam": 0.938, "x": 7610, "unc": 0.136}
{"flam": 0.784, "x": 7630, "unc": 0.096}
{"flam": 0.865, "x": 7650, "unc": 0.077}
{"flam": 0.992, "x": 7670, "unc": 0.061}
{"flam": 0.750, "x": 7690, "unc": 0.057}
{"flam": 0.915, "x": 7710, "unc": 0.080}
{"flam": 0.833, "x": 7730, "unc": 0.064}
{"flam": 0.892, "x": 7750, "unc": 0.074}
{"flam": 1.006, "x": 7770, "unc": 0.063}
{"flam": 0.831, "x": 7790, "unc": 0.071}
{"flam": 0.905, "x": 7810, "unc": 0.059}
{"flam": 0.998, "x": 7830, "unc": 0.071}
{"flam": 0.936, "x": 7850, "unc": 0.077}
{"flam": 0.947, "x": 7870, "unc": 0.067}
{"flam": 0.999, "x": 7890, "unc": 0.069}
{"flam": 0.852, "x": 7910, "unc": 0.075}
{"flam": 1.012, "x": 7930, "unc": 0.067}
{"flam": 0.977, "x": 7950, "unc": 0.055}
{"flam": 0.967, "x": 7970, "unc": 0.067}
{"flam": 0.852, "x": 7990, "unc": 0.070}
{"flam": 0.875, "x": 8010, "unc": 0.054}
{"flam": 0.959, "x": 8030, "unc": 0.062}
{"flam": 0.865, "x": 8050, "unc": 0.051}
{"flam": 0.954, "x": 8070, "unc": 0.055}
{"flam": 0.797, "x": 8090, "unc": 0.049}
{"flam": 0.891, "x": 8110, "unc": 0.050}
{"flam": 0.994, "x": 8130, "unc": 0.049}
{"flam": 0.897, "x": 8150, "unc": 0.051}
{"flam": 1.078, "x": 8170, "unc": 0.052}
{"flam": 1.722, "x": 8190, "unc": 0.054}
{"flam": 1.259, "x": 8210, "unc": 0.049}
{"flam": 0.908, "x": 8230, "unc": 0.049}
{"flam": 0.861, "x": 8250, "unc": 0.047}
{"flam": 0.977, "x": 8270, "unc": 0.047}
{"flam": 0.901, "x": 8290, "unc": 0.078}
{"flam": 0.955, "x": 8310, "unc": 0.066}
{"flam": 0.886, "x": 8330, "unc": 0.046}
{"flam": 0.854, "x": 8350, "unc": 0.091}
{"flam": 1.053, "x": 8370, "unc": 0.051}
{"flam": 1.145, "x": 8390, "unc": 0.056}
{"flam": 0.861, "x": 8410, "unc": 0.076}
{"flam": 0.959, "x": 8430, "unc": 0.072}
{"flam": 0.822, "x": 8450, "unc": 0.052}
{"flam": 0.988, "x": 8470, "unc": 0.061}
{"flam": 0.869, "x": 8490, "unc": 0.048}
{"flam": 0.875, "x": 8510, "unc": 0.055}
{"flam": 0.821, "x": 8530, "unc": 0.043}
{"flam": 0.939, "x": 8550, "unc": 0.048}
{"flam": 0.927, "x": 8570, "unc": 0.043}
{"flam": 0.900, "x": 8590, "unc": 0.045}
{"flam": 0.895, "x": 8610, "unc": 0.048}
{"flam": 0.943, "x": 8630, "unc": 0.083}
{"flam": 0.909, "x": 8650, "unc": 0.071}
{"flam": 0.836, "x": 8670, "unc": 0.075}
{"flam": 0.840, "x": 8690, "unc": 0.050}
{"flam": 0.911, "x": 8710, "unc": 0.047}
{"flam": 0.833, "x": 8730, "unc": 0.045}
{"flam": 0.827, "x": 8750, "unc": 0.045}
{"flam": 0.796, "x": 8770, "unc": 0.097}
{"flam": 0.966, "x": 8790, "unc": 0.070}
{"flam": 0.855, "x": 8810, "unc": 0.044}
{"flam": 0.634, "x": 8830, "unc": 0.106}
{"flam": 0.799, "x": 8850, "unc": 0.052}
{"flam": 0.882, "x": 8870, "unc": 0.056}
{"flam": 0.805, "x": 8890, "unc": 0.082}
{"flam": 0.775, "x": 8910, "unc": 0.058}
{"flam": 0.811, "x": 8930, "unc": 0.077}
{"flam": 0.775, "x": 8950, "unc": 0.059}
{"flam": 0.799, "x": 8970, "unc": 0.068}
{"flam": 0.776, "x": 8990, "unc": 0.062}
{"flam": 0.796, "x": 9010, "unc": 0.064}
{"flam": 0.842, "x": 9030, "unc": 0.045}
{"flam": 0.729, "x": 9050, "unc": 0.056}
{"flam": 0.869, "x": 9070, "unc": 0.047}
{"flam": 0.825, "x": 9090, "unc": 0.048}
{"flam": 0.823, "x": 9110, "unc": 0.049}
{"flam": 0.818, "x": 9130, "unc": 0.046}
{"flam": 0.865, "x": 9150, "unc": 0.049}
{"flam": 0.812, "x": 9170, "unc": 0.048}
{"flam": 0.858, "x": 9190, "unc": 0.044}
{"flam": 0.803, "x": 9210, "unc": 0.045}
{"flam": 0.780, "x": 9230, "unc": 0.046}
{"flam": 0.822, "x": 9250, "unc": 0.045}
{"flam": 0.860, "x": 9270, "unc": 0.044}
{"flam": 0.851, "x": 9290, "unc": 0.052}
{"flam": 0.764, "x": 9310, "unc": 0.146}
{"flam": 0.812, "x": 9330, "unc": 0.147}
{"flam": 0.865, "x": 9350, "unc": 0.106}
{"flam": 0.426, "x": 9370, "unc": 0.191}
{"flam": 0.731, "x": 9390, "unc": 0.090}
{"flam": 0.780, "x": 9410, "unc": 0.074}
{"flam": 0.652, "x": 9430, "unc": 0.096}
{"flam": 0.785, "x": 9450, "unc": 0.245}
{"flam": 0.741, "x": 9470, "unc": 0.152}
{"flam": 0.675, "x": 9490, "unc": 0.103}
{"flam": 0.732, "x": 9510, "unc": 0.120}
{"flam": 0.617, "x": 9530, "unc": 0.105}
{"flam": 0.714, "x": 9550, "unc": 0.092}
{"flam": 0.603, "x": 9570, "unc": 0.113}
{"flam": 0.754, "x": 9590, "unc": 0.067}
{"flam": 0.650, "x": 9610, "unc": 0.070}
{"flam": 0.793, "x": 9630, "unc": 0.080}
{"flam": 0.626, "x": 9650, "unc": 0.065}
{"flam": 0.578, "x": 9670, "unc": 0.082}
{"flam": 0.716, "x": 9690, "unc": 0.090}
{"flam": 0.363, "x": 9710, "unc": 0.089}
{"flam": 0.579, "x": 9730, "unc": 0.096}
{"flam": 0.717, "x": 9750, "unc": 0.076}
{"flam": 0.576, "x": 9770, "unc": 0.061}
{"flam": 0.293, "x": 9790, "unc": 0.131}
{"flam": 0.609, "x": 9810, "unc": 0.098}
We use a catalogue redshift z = 0.246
